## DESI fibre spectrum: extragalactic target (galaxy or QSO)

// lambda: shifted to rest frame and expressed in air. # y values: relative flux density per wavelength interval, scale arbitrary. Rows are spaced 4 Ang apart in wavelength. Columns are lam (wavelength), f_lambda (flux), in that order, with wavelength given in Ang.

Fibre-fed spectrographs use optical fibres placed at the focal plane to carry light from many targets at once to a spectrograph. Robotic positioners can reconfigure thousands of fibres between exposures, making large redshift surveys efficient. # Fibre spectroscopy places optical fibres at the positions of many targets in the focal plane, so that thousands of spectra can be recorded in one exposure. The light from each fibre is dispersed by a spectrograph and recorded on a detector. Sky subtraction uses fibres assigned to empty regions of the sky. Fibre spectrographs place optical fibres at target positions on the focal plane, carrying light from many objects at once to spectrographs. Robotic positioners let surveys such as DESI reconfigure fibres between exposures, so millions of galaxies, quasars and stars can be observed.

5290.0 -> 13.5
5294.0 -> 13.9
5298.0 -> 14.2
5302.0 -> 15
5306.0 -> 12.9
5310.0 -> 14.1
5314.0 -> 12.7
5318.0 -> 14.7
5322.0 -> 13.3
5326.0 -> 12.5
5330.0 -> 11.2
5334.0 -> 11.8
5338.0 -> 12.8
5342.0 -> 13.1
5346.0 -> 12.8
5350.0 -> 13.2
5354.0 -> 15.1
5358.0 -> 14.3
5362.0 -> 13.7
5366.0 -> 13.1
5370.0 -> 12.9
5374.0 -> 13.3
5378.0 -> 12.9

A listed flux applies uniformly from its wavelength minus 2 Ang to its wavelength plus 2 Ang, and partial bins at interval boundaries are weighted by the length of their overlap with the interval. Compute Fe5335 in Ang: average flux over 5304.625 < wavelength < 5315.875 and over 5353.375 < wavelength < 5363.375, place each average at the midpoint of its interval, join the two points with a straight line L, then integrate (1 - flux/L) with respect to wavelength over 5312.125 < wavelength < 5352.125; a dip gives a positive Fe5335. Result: 2.7 Ang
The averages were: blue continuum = 13.3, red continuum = 14.3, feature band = 12.8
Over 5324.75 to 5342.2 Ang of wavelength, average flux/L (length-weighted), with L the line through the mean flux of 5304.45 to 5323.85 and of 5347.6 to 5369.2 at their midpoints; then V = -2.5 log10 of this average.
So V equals 0.12 mag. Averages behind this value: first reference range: 13.6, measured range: 12.2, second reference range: 13.8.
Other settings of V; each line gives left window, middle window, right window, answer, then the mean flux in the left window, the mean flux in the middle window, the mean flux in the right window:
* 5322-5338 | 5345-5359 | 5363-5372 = -0.10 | 12.1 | 13.9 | 13.1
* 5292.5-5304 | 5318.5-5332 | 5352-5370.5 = 0.13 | 14.4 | 12.6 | 13.9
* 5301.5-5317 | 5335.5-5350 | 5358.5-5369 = 0.05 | 13.6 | 12.9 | 13.5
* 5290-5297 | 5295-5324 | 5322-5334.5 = -0.07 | 13.8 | 13.8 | 12.1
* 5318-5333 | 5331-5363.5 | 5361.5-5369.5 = -0.03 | 12.6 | 13.3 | 13.2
